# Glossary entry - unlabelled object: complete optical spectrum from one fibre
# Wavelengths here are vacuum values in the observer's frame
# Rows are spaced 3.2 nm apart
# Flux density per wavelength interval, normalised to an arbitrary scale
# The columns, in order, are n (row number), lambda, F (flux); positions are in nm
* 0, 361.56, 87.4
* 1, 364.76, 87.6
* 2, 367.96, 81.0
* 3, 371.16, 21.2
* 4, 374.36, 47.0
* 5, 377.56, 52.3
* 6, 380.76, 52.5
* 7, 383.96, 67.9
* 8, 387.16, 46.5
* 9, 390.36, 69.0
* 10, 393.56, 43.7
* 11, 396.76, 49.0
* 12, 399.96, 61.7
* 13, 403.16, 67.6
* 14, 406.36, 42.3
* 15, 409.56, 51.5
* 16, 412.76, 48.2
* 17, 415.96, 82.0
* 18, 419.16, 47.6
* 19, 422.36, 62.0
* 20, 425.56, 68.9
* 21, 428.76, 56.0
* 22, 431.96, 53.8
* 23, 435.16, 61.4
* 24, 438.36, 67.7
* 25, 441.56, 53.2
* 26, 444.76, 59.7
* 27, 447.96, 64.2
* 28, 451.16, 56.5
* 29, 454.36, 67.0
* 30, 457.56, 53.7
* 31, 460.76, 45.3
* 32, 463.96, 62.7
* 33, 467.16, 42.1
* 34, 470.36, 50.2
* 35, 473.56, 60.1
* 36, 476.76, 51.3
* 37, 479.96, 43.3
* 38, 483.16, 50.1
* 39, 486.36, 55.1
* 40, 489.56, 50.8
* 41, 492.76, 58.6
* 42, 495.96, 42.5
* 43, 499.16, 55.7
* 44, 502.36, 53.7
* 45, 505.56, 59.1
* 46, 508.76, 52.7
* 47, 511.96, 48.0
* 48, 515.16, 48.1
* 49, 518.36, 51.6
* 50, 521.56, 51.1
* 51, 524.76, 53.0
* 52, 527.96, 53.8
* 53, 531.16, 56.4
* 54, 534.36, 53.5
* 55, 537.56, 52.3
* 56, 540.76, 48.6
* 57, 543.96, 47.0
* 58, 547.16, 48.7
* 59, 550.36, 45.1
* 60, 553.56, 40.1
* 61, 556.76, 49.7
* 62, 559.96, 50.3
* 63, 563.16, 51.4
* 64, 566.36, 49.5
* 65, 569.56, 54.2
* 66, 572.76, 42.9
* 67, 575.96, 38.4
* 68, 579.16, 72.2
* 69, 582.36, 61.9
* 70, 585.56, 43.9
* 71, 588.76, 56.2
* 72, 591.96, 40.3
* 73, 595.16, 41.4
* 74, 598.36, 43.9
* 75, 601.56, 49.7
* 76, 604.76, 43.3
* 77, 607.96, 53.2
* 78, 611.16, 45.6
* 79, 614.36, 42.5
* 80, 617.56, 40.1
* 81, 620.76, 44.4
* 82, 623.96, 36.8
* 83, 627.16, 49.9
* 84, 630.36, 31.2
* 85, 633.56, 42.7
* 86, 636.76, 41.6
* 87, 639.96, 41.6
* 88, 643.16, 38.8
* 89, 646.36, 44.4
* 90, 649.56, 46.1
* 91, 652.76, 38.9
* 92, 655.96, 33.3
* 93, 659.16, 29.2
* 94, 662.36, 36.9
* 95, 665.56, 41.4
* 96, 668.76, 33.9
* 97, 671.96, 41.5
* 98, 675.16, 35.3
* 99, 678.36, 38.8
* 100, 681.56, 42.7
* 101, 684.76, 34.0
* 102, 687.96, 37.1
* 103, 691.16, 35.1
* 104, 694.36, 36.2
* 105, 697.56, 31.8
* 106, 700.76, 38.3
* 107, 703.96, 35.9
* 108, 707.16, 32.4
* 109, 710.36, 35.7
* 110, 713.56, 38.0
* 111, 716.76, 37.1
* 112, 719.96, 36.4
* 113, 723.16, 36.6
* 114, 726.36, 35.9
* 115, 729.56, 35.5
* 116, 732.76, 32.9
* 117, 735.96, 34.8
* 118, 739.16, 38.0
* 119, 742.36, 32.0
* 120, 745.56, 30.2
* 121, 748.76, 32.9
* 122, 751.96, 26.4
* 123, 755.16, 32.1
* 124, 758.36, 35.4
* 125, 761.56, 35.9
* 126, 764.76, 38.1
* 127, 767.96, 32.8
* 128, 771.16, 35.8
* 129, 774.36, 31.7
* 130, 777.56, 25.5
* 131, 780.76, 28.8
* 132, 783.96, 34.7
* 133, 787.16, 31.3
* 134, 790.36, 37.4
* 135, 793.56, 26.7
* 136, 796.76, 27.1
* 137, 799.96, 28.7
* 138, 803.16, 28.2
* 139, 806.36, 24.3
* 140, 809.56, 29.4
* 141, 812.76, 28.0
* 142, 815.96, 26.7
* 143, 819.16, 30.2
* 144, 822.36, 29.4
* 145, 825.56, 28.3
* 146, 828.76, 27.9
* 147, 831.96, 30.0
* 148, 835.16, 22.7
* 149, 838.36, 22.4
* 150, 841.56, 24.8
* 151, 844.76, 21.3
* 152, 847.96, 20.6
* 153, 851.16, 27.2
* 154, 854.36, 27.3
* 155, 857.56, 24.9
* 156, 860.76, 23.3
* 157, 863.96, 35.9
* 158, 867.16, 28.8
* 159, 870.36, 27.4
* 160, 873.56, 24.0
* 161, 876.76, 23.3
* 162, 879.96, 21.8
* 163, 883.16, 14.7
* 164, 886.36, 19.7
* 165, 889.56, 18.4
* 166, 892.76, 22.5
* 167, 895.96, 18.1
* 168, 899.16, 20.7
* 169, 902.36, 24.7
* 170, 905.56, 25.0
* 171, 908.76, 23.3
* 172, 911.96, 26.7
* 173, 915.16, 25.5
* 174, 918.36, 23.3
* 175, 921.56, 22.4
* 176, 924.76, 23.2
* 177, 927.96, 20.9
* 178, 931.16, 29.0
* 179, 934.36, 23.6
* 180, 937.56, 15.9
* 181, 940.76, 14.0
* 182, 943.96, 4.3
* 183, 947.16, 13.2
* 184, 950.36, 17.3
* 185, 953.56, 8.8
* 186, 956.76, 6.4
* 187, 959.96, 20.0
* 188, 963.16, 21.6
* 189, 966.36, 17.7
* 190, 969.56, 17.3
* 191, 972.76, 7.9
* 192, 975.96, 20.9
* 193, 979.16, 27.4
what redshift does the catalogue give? 1.535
